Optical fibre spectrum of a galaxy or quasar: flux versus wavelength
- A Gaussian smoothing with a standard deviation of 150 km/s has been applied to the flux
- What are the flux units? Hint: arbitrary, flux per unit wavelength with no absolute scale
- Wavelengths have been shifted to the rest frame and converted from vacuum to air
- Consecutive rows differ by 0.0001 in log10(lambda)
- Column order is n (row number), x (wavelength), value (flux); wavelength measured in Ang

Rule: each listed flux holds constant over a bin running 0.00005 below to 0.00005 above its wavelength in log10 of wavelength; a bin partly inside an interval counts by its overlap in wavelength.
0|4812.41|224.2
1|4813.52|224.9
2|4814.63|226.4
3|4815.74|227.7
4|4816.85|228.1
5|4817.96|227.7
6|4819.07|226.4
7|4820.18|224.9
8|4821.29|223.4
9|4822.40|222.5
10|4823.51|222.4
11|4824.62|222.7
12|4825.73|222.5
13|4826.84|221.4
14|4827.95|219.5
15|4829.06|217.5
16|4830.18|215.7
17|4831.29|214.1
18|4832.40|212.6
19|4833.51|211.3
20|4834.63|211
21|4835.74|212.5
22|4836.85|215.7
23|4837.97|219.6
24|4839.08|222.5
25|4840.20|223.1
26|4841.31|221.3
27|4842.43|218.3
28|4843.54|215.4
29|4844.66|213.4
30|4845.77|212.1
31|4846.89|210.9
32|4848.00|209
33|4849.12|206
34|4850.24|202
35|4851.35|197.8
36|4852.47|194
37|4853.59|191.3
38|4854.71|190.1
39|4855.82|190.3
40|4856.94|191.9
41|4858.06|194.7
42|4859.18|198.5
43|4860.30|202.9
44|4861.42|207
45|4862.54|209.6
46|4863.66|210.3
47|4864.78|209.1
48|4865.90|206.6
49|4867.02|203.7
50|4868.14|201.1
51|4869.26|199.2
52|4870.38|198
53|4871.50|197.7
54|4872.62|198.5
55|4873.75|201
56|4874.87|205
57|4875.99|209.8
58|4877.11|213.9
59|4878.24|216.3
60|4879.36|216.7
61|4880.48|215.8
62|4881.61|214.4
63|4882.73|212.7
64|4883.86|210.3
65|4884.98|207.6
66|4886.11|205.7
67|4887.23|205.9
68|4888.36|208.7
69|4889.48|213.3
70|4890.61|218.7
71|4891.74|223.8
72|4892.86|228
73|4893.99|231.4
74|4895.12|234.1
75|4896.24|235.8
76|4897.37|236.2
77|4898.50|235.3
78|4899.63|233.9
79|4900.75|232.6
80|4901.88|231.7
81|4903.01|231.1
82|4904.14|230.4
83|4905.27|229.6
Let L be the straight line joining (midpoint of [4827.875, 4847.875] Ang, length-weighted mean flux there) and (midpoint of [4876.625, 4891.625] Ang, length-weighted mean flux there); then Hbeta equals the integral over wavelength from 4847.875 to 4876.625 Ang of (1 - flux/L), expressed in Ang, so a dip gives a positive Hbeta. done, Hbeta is 1.8 Ang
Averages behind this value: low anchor 216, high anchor 213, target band 201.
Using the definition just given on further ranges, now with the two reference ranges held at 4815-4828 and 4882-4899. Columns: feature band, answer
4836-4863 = 1.96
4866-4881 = 1.05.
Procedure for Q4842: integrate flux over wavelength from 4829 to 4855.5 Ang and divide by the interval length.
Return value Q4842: 210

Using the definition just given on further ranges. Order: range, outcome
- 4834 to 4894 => 208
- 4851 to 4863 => 197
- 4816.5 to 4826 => 225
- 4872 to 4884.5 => 210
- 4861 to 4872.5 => 204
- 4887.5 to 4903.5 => 228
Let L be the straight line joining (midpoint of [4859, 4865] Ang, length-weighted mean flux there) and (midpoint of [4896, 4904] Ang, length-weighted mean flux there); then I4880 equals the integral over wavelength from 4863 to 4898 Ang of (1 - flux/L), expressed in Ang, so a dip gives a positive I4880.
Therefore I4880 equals 1.1 Ang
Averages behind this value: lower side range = 206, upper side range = 233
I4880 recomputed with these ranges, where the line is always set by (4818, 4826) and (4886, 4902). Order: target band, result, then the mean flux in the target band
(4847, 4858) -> 1.3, 197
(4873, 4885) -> 0.7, 211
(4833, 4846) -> 0.5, 216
